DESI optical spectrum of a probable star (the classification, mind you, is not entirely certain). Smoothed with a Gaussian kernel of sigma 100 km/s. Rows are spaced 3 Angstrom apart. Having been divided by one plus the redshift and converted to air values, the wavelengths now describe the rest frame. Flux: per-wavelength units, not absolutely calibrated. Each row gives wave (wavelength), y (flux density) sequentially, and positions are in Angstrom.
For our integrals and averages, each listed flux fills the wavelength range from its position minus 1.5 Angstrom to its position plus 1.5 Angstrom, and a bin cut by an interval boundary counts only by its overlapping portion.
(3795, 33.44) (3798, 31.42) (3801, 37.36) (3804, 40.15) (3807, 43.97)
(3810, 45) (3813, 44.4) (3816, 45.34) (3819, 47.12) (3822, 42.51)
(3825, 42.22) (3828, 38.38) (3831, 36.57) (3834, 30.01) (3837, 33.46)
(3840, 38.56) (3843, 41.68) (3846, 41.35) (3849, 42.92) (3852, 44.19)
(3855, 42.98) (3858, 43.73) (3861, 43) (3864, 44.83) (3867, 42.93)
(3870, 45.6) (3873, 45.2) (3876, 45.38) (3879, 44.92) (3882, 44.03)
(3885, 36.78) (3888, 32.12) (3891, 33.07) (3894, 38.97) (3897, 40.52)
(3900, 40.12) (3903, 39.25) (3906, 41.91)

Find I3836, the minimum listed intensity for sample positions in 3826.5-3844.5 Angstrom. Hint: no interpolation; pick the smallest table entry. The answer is 30.01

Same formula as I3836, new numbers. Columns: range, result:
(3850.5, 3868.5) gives 42.93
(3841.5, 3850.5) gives 41.35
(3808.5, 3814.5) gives 44.4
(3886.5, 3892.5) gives 32.12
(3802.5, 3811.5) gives 40.15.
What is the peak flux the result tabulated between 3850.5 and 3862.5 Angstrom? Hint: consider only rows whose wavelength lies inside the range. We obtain 44.19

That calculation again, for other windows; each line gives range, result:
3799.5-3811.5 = 45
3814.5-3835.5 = 47.12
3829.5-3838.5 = 36.57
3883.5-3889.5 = 36.78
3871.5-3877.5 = 45.38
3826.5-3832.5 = 38.38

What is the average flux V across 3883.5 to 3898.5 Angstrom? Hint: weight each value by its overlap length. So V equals 36.3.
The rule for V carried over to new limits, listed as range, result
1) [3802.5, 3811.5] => 43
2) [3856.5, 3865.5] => 43.9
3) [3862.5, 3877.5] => 44.8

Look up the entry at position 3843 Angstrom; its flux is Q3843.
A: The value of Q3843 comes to 41.68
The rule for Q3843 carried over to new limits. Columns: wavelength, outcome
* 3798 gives 31.42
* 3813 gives 44.4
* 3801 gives 37.36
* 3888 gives 32.12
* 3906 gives 41.91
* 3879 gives 44.92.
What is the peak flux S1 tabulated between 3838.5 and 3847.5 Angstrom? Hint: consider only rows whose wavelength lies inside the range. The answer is 41.68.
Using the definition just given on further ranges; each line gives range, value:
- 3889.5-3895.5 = 38.97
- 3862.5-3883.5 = 45.6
